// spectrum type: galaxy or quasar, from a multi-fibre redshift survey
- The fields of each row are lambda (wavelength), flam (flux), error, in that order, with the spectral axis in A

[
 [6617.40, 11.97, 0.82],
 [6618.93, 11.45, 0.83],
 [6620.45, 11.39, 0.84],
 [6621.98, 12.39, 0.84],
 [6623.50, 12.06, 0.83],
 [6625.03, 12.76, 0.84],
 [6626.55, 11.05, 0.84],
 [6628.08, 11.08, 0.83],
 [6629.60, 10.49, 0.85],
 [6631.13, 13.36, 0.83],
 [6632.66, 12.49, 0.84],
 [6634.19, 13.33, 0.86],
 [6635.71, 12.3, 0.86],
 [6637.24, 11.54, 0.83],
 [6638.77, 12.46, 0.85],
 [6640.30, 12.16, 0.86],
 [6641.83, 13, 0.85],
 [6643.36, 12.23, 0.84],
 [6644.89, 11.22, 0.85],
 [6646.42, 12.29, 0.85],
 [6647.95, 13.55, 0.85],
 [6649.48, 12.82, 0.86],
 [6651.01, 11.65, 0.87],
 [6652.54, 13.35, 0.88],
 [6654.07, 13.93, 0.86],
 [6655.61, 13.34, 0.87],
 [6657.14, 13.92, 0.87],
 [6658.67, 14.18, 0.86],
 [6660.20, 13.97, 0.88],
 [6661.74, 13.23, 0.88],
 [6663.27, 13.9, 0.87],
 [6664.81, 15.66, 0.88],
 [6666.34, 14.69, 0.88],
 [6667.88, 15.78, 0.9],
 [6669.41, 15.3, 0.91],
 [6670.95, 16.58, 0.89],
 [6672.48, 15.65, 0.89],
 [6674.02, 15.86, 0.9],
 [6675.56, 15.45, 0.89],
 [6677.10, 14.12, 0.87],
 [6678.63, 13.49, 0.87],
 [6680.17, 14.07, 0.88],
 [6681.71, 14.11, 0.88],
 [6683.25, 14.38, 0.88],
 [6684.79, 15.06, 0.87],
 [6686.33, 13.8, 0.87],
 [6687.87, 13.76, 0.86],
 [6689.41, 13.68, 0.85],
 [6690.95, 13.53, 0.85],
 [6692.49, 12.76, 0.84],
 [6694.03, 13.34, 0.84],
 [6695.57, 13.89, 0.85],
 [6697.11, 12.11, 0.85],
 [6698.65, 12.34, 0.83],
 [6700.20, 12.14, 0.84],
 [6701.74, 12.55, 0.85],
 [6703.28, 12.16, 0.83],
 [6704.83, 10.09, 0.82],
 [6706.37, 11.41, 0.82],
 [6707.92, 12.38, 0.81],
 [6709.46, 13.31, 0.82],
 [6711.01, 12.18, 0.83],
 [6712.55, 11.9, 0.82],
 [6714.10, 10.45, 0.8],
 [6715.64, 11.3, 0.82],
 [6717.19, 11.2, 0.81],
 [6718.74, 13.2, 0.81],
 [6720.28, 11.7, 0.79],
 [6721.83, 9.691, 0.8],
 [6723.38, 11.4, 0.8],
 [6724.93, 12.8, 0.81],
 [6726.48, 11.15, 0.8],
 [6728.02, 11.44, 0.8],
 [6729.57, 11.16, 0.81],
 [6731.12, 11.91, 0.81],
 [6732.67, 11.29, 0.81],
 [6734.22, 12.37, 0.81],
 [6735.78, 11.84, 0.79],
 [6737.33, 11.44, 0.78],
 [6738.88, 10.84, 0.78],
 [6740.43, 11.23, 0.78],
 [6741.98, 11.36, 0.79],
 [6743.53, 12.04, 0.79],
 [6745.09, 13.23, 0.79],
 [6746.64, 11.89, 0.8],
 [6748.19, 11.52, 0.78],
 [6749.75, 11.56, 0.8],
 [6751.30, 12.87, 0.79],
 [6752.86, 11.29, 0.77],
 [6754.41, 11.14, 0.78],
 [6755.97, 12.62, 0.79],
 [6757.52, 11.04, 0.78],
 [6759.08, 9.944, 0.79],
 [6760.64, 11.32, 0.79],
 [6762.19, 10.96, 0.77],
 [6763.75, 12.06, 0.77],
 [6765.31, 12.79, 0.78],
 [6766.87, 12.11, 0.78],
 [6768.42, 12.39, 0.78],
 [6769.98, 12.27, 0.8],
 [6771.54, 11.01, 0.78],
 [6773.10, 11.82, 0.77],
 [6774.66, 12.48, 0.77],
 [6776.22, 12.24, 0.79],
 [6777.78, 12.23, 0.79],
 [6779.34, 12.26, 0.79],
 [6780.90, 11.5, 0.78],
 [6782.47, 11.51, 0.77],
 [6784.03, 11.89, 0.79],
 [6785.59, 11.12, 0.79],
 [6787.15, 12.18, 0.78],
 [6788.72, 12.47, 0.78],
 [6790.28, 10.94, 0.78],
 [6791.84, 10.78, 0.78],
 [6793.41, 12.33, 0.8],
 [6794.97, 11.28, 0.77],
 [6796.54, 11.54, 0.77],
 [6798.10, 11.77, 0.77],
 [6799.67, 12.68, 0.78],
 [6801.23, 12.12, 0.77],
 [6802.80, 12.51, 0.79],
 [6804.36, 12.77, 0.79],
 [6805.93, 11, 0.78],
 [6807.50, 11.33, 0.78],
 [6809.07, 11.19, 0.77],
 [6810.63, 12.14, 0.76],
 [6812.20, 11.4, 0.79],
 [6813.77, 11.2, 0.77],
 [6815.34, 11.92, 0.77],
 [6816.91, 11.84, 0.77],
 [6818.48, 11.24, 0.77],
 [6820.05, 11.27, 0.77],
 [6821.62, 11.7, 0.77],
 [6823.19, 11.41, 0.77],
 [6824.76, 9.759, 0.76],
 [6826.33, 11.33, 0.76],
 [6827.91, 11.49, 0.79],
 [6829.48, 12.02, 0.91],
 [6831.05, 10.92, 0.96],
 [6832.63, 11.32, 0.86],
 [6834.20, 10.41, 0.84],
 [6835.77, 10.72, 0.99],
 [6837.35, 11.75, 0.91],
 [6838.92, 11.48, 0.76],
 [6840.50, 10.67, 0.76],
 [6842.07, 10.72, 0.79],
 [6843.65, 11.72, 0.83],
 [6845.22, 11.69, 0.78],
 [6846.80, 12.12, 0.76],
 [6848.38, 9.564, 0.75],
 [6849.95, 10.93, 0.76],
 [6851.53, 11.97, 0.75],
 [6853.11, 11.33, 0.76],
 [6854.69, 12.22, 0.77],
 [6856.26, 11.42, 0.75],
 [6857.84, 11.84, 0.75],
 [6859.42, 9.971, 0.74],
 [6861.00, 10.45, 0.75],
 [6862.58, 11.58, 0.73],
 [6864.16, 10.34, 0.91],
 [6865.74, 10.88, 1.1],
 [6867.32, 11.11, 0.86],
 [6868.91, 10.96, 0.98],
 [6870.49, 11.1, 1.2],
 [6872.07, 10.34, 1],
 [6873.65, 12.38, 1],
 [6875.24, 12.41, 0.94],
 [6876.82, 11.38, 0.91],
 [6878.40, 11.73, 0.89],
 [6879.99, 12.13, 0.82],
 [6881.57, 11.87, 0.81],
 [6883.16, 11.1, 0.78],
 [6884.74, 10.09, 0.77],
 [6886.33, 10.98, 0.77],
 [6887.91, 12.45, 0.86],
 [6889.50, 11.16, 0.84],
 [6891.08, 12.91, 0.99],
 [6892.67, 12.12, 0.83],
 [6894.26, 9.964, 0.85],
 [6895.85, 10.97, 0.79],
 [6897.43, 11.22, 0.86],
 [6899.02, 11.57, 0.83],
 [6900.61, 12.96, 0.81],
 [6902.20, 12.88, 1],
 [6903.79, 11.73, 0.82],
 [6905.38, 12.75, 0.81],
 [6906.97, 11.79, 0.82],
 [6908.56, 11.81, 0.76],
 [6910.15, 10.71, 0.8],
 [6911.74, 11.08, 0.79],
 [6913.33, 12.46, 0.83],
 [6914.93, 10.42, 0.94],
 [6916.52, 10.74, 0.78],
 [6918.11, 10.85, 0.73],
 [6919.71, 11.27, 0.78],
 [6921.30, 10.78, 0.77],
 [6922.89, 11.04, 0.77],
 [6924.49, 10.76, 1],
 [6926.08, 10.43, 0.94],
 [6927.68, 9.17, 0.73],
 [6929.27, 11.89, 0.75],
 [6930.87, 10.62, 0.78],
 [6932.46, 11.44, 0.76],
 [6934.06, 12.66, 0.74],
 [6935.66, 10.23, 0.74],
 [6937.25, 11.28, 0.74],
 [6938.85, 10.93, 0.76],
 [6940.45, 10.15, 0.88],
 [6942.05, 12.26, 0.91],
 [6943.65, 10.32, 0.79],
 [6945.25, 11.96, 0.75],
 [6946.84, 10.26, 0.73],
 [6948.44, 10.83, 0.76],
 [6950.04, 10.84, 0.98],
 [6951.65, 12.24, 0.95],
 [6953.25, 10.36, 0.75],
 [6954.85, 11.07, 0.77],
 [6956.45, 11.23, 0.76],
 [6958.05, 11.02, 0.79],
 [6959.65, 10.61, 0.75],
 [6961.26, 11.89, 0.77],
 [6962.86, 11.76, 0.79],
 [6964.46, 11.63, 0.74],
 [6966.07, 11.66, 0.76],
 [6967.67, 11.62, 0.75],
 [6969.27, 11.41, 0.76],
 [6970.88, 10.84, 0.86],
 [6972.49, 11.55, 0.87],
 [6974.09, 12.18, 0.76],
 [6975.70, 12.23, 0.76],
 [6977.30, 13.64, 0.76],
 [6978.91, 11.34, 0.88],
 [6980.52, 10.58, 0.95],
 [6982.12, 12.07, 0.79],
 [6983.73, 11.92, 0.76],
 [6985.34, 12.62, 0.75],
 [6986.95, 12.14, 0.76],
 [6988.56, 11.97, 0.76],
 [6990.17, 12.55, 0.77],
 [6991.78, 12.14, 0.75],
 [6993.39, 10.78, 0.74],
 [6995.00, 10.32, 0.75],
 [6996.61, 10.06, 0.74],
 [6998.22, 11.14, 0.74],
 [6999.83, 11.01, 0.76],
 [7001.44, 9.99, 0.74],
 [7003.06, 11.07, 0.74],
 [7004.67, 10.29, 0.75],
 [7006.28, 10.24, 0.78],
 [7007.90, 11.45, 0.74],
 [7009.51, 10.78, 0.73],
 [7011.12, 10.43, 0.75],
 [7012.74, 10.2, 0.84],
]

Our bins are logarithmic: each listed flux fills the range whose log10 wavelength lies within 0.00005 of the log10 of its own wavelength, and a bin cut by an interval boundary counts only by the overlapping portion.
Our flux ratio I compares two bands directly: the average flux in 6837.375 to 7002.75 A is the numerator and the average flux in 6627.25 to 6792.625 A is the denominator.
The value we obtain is 0.91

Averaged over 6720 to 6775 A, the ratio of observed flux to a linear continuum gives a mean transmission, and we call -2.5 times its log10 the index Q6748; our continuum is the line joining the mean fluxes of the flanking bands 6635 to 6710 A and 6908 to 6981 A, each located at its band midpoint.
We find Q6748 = 0.103 mag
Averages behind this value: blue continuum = 13.4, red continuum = 11.2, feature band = 11.7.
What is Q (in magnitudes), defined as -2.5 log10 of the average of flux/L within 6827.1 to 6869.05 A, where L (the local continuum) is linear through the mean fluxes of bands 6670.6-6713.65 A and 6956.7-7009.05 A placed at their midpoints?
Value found 0.11 mag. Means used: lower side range 13.4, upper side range 11.4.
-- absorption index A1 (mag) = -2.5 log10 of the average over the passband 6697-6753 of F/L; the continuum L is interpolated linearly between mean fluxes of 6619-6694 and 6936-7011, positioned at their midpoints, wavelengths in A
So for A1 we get 0.104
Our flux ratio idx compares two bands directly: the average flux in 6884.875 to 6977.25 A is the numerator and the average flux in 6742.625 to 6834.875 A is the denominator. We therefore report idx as 0.97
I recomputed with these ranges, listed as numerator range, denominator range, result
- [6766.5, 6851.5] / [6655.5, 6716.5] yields 0.85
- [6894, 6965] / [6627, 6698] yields 0.83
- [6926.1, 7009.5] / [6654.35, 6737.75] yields 0.86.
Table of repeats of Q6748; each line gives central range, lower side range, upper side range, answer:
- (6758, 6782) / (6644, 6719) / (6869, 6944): 0.07 mag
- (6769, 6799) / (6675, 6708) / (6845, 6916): 0.05 mag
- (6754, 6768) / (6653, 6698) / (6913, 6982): 0.15 mag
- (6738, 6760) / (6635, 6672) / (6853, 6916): 0.09 mag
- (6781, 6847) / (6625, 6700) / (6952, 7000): 0.09 mag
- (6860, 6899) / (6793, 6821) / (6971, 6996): 0.04 mag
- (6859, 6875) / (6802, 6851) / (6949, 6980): 0.04 mag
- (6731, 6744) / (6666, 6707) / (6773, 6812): 0.11 mag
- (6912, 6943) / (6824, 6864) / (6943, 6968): 0.02 mag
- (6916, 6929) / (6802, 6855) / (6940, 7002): 0.07 mag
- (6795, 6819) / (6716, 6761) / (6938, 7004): -0.02 mag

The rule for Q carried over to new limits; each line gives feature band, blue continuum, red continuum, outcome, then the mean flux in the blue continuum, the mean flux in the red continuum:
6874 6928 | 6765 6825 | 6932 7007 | 0.01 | 11.8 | 11.3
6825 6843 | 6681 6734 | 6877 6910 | 0.07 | 12.3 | 11.7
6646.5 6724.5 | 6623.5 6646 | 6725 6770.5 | -0.12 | 12.1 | 11.7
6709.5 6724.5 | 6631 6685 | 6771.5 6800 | 0.11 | 13.7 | 11.8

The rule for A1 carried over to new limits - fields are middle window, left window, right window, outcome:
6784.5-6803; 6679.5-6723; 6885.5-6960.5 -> 0.021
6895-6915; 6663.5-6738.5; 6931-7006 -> -0.004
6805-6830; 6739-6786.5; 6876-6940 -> 0.022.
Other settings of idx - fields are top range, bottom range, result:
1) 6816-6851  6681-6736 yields 0.91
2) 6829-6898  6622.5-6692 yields 0.84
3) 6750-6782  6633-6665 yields 0.91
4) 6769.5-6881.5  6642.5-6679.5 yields 0.82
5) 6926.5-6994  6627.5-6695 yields 0.84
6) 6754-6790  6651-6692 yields 0.82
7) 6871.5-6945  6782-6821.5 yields 0.97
